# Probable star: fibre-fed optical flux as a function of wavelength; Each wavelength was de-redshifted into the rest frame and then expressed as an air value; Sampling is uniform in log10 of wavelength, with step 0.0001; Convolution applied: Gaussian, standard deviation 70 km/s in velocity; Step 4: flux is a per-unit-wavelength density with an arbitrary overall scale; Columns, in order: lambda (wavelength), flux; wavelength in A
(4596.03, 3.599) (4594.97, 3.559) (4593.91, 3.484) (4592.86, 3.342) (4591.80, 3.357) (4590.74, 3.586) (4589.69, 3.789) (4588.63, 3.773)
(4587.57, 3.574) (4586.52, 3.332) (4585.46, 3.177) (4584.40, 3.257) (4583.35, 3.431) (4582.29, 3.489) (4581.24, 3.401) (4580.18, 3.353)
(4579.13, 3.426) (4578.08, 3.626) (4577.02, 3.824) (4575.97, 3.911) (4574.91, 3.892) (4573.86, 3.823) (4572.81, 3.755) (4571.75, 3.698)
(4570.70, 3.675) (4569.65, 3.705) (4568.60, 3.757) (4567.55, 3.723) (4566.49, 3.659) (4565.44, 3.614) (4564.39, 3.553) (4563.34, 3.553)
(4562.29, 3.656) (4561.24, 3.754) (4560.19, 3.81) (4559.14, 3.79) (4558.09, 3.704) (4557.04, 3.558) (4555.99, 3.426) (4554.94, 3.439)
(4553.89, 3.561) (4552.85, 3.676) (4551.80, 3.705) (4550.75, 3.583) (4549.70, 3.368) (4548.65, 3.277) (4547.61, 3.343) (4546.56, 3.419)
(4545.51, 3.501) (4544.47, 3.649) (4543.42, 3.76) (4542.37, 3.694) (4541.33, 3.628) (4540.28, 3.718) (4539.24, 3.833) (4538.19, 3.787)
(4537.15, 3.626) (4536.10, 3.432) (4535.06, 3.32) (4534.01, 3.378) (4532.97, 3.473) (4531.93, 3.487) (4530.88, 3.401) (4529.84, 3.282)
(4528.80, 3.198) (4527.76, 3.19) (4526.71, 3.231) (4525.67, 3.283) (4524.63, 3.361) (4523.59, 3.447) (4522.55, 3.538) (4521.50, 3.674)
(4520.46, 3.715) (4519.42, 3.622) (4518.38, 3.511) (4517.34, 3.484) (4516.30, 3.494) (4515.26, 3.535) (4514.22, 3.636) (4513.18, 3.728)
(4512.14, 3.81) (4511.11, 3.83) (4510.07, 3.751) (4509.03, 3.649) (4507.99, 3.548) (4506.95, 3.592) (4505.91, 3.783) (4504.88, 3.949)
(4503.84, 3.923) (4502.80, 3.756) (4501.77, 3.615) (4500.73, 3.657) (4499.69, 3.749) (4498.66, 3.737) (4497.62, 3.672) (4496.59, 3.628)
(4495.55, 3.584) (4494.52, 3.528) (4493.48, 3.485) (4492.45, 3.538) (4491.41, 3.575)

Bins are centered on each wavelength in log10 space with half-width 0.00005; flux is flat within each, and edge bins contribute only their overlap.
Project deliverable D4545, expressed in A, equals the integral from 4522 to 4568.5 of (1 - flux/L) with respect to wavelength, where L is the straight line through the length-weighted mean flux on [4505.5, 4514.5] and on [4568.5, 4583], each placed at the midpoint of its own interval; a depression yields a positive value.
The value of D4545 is 1.9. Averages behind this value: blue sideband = 3.7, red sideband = 3.66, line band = 3.53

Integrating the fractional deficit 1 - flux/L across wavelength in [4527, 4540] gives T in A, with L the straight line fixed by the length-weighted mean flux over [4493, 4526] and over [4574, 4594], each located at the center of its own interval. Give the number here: 0.5 A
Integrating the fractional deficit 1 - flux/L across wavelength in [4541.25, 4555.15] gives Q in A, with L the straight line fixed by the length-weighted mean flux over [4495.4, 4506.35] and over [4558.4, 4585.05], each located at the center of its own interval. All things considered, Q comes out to 0.50 A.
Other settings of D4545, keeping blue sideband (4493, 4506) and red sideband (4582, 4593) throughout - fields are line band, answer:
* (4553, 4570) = -0.5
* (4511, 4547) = 0.9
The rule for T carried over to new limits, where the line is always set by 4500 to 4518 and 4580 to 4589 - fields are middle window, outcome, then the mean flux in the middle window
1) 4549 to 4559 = -0.10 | 3.56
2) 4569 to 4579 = -0.87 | 3.75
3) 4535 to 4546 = -0.22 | 3.65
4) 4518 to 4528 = 0.48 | 3.46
